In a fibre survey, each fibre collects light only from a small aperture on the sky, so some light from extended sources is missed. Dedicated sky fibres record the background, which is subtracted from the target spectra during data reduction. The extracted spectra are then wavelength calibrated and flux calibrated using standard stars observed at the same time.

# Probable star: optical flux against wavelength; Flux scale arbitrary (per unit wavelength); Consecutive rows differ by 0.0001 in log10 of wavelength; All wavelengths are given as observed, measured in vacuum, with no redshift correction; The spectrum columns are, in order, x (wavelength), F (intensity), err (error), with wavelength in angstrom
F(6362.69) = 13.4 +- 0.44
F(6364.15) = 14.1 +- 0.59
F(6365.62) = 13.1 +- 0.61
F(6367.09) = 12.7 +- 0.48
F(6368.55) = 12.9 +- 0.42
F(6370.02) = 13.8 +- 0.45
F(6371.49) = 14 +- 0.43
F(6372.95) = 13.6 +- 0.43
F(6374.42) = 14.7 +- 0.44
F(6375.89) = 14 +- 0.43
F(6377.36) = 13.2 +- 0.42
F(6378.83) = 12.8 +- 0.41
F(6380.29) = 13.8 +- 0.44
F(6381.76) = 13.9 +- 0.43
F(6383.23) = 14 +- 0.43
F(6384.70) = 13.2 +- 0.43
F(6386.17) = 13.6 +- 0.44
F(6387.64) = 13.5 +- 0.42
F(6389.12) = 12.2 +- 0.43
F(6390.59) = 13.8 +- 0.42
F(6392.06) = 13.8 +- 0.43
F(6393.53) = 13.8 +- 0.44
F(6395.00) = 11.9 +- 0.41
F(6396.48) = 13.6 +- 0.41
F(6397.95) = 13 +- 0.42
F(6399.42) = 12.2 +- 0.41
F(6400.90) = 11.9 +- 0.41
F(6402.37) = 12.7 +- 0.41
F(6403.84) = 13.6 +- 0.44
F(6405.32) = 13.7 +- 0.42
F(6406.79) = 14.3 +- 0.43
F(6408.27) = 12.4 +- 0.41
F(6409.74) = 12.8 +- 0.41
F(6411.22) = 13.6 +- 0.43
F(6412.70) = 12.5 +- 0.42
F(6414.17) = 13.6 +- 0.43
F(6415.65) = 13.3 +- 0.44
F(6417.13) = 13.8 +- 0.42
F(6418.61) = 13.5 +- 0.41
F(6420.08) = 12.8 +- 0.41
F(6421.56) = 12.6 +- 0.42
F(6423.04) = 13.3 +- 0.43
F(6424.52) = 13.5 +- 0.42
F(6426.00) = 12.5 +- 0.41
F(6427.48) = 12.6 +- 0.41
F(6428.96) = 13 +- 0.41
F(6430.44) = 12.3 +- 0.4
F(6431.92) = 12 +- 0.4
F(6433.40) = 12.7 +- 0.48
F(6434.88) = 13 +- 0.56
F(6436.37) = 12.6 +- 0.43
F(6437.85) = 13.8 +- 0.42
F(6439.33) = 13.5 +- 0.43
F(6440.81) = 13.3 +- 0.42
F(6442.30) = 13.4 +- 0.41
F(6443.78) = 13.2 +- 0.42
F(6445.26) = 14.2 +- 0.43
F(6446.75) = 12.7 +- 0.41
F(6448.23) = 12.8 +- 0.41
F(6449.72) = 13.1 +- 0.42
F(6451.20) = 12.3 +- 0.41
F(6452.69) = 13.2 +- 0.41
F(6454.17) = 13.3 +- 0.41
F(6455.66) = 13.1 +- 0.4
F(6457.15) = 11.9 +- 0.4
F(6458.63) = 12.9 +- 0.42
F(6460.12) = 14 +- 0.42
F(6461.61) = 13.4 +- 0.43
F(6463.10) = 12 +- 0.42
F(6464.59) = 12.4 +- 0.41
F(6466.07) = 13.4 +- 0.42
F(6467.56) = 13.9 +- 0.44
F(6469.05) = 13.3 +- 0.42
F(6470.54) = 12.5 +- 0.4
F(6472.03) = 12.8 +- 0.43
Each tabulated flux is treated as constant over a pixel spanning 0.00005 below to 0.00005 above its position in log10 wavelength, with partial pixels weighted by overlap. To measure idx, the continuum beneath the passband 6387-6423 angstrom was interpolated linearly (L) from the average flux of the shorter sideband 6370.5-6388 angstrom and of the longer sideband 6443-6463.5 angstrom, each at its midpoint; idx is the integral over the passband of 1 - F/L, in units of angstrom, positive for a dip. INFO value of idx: 0.91 angstrom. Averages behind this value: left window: 13.7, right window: 13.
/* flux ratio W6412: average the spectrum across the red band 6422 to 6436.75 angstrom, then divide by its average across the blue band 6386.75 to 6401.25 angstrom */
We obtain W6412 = 0.98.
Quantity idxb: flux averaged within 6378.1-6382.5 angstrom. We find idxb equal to 13.5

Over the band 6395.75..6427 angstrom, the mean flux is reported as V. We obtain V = 13.1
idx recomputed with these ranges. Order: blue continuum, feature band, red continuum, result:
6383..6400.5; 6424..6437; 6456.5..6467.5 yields 0.4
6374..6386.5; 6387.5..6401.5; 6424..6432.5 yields 0.4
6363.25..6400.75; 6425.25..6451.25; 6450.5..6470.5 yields 0.3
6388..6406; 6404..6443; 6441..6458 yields -0.2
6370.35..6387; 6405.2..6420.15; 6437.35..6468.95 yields 0.2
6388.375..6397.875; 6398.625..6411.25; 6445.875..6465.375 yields 0.1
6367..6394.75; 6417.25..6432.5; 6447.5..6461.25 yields 0.4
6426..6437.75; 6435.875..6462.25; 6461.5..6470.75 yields -0.7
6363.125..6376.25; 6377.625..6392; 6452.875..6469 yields 0.1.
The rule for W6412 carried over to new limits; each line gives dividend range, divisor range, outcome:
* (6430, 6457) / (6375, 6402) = 0.98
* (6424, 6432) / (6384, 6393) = 0.95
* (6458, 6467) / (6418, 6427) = 1.00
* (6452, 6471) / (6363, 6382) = 0.96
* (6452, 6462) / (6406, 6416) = 0.99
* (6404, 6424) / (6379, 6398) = 0.99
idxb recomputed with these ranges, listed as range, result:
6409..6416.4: 13.2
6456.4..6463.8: 12.8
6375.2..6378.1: 13.6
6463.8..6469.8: 13.3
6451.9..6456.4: 13.2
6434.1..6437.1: 12.8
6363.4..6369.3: 13.2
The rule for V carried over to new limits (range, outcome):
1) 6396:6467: 13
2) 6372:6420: 13.3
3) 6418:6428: 13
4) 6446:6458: 12.8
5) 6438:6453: 13.2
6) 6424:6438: 12.7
